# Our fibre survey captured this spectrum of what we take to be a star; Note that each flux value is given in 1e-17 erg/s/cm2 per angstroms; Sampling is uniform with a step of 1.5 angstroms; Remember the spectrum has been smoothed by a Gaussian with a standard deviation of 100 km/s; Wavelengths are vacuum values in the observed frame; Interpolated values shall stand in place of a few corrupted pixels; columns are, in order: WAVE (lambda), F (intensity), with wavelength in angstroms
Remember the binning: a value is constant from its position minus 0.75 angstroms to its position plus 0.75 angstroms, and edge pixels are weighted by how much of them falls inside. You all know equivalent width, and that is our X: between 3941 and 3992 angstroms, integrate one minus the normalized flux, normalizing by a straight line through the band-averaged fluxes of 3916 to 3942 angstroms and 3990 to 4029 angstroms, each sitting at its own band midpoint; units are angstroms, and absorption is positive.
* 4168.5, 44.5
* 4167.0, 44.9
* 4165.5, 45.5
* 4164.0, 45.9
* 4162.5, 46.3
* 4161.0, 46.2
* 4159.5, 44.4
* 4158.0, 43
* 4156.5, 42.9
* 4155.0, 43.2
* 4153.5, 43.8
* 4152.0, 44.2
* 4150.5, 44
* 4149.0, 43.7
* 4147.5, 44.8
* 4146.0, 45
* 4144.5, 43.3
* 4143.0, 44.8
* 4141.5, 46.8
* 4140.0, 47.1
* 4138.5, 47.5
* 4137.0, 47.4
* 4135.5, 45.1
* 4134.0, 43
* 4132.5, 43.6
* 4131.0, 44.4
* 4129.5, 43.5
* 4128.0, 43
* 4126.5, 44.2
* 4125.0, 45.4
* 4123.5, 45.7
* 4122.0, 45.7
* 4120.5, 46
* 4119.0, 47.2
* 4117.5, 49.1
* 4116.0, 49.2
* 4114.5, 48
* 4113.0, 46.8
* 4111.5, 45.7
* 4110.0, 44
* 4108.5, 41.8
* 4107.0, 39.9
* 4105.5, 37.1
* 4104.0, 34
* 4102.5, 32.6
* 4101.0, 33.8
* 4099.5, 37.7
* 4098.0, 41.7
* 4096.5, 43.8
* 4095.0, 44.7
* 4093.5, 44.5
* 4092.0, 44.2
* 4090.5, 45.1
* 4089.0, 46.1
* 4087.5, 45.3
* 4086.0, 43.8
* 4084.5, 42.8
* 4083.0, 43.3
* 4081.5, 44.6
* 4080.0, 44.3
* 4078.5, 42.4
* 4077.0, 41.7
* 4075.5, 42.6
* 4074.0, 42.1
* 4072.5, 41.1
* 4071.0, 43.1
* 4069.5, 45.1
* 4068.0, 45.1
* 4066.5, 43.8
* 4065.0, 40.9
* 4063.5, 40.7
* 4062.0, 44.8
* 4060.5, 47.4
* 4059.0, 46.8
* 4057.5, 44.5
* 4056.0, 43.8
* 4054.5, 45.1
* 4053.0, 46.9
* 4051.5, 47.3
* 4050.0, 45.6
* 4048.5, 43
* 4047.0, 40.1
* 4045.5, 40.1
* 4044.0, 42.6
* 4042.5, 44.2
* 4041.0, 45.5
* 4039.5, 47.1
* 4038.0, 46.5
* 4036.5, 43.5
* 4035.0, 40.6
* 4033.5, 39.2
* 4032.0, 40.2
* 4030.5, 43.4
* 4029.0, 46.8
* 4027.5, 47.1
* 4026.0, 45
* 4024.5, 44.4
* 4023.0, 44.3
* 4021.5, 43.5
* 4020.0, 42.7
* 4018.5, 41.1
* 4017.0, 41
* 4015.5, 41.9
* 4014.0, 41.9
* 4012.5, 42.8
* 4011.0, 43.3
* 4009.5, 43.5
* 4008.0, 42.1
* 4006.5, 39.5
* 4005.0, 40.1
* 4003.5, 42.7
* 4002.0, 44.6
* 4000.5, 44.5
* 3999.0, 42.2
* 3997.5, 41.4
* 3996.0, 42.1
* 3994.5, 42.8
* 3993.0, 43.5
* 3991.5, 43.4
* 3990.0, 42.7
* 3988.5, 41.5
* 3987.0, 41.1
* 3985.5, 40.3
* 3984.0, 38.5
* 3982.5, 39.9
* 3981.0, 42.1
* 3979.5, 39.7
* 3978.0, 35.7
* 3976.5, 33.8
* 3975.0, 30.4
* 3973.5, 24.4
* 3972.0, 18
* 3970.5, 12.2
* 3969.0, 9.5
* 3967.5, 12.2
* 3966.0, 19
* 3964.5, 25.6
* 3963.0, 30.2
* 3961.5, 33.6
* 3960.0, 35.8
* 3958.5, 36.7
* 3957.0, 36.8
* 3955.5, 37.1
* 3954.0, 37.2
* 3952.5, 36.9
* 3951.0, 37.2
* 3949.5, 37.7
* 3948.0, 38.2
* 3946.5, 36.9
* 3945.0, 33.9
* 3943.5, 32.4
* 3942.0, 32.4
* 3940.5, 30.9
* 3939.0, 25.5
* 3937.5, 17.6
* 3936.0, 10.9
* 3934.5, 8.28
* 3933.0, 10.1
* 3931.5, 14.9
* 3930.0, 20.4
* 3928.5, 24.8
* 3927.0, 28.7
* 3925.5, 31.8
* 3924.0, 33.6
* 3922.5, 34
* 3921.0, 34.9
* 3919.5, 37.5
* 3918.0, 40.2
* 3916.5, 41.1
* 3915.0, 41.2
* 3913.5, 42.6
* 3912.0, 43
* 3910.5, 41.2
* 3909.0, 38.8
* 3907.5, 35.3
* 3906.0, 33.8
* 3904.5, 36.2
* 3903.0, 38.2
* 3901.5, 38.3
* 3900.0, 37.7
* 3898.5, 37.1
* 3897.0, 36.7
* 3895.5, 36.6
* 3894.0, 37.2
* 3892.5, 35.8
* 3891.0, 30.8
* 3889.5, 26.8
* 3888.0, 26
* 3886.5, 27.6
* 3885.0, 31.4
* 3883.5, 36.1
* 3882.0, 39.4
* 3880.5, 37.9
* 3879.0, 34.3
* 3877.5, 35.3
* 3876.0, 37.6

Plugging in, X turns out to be 1.2 angstroms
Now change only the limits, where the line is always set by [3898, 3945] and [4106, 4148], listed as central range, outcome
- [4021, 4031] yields -1.7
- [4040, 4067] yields -2.5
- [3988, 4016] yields -4.3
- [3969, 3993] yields 0.8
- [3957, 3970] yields 3.2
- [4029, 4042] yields -1.5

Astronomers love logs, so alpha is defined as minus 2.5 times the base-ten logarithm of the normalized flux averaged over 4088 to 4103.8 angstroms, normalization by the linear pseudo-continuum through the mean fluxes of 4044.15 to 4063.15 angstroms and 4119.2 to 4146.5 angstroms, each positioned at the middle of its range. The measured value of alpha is 0.09 mag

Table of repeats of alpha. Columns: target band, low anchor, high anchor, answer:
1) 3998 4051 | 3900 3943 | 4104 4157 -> -0.143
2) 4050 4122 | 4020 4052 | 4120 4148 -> 0.023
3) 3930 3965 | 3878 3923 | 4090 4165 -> 0.282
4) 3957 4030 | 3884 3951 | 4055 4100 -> 0.007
